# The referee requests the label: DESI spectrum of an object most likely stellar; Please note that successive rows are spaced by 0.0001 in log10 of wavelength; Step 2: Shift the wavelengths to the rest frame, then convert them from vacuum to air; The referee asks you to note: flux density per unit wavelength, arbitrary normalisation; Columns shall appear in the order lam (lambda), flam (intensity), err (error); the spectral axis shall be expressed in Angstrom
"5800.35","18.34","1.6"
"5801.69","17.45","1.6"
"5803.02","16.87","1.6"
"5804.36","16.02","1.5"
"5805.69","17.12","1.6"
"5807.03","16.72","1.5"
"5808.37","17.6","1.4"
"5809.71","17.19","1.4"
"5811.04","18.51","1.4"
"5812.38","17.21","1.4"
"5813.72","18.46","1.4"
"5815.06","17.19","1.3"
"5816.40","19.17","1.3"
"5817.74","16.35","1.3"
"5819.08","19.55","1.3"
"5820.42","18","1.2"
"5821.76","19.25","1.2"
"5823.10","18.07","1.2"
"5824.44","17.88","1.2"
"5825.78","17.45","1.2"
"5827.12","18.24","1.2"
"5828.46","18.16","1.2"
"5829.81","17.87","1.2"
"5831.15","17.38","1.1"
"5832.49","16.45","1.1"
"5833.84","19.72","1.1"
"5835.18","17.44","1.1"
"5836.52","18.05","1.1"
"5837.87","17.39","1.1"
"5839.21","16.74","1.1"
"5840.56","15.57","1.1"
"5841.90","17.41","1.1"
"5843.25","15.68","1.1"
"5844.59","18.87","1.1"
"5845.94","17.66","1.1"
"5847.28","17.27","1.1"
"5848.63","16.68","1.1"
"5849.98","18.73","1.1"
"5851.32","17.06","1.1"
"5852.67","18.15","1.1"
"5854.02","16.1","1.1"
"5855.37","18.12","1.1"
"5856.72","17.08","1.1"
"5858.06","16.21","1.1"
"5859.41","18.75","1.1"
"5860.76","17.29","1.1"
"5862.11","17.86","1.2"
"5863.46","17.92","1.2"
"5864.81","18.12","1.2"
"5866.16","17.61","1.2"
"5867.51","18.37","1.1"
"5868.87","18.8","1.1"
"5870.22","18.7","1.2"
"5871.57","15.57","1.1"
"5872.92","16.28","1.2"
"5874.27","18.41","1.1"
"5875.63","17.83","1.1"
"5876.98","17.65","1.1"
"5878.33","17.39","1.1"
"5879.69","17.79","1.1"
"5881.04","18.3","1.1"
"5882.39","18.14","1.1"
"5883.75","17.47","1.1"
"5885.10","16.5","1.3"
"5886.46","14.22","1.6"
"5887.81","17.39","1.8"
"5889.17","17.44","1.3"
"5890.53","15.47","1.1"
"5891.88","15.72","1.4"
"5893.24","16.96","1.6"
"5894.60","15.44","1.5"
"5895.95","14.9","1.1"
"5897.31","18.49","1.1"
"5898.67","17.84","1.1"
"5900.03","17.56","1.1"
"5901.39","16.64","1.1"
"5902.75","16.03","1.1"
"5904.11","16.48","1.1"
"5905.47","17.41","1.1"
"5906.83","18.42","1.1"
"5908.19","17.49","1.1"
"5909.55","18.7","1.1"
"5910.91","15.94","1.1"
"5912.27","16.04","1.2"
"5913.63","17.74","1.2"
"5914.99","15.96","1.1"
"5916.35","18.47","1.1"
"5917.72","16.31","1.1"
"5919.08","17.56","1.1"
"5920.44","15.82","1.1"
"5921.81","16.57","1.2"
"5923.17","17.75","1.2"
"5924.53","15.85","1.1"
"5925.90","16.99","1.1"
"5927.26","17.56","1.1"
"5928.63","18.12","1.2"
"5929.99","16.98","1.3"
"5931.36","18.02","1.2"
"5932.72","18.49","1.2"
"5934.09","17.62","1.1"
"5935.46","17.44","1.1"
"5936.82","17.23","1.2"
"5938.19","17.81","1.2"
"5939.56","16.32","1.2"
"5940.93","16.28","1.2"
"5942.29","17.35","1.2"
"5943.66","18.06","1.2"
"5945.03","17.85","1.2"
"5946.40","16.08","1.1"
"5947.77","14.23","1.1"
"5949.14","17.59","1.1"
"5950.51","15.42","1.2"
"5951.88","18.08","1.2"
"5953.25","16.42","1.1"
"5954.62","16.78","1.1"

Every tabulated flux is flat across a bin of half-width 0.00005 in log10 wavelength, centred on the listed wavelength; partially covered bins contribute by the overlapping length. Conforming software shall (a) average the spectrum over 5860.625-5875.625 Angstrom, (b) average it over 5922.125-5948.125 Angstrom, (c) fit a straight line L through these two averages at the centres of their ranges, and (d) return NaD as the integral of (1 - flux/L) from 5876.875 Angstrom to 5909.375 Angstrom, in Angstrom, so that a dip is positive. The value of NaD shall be 1.0 Angstrom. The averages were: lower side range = 17.7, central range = 17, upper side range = 17.2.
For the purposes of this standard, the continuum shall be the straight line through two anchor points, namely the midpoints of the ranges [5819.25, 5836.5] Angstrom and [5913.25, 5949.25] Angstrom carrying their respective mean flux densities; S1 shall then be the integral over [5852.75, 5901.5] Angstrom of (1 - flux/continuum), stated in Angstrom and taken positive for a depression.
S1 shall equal 1.0 Angstrom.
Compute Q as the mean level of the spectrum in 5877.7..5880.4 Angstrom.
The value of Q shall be 17.6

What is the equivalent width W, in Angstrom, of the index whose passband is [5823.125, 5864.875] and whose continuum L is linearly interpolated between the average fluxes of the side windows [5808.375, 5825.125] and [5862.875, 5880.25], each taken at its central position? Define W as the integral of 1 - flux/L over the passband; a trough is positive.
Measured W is 0.84 Angstrom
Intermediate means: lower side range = 18.1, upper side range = 17.7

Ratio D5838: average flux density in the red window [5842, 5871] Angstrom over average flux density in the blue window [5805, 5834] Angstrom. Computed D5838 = 1.0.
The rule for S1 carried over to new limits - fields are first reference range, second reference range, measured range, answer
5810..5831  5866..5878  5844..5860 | 0.3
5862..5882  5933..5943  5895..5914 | 0.4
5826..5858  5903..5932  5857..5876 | -0.4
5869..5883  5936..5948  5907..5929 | 0.1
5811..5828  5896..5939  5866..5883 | -0.1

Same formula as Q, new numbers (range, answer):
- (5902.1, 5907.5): 17.1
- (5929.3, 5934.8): 17.8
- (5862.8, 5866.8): 17.9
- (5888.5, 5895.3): 16.2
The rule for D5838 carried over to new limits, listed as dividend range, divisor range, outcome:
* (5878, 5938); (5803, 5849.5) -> 0.97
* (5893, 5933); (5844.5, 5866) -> 0.97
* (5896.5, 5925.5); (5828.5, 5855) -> 0.98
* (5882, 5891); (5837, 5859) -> 0.97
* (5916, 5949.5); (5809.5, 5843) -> 0.96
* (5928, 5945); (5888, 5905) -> 1.05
